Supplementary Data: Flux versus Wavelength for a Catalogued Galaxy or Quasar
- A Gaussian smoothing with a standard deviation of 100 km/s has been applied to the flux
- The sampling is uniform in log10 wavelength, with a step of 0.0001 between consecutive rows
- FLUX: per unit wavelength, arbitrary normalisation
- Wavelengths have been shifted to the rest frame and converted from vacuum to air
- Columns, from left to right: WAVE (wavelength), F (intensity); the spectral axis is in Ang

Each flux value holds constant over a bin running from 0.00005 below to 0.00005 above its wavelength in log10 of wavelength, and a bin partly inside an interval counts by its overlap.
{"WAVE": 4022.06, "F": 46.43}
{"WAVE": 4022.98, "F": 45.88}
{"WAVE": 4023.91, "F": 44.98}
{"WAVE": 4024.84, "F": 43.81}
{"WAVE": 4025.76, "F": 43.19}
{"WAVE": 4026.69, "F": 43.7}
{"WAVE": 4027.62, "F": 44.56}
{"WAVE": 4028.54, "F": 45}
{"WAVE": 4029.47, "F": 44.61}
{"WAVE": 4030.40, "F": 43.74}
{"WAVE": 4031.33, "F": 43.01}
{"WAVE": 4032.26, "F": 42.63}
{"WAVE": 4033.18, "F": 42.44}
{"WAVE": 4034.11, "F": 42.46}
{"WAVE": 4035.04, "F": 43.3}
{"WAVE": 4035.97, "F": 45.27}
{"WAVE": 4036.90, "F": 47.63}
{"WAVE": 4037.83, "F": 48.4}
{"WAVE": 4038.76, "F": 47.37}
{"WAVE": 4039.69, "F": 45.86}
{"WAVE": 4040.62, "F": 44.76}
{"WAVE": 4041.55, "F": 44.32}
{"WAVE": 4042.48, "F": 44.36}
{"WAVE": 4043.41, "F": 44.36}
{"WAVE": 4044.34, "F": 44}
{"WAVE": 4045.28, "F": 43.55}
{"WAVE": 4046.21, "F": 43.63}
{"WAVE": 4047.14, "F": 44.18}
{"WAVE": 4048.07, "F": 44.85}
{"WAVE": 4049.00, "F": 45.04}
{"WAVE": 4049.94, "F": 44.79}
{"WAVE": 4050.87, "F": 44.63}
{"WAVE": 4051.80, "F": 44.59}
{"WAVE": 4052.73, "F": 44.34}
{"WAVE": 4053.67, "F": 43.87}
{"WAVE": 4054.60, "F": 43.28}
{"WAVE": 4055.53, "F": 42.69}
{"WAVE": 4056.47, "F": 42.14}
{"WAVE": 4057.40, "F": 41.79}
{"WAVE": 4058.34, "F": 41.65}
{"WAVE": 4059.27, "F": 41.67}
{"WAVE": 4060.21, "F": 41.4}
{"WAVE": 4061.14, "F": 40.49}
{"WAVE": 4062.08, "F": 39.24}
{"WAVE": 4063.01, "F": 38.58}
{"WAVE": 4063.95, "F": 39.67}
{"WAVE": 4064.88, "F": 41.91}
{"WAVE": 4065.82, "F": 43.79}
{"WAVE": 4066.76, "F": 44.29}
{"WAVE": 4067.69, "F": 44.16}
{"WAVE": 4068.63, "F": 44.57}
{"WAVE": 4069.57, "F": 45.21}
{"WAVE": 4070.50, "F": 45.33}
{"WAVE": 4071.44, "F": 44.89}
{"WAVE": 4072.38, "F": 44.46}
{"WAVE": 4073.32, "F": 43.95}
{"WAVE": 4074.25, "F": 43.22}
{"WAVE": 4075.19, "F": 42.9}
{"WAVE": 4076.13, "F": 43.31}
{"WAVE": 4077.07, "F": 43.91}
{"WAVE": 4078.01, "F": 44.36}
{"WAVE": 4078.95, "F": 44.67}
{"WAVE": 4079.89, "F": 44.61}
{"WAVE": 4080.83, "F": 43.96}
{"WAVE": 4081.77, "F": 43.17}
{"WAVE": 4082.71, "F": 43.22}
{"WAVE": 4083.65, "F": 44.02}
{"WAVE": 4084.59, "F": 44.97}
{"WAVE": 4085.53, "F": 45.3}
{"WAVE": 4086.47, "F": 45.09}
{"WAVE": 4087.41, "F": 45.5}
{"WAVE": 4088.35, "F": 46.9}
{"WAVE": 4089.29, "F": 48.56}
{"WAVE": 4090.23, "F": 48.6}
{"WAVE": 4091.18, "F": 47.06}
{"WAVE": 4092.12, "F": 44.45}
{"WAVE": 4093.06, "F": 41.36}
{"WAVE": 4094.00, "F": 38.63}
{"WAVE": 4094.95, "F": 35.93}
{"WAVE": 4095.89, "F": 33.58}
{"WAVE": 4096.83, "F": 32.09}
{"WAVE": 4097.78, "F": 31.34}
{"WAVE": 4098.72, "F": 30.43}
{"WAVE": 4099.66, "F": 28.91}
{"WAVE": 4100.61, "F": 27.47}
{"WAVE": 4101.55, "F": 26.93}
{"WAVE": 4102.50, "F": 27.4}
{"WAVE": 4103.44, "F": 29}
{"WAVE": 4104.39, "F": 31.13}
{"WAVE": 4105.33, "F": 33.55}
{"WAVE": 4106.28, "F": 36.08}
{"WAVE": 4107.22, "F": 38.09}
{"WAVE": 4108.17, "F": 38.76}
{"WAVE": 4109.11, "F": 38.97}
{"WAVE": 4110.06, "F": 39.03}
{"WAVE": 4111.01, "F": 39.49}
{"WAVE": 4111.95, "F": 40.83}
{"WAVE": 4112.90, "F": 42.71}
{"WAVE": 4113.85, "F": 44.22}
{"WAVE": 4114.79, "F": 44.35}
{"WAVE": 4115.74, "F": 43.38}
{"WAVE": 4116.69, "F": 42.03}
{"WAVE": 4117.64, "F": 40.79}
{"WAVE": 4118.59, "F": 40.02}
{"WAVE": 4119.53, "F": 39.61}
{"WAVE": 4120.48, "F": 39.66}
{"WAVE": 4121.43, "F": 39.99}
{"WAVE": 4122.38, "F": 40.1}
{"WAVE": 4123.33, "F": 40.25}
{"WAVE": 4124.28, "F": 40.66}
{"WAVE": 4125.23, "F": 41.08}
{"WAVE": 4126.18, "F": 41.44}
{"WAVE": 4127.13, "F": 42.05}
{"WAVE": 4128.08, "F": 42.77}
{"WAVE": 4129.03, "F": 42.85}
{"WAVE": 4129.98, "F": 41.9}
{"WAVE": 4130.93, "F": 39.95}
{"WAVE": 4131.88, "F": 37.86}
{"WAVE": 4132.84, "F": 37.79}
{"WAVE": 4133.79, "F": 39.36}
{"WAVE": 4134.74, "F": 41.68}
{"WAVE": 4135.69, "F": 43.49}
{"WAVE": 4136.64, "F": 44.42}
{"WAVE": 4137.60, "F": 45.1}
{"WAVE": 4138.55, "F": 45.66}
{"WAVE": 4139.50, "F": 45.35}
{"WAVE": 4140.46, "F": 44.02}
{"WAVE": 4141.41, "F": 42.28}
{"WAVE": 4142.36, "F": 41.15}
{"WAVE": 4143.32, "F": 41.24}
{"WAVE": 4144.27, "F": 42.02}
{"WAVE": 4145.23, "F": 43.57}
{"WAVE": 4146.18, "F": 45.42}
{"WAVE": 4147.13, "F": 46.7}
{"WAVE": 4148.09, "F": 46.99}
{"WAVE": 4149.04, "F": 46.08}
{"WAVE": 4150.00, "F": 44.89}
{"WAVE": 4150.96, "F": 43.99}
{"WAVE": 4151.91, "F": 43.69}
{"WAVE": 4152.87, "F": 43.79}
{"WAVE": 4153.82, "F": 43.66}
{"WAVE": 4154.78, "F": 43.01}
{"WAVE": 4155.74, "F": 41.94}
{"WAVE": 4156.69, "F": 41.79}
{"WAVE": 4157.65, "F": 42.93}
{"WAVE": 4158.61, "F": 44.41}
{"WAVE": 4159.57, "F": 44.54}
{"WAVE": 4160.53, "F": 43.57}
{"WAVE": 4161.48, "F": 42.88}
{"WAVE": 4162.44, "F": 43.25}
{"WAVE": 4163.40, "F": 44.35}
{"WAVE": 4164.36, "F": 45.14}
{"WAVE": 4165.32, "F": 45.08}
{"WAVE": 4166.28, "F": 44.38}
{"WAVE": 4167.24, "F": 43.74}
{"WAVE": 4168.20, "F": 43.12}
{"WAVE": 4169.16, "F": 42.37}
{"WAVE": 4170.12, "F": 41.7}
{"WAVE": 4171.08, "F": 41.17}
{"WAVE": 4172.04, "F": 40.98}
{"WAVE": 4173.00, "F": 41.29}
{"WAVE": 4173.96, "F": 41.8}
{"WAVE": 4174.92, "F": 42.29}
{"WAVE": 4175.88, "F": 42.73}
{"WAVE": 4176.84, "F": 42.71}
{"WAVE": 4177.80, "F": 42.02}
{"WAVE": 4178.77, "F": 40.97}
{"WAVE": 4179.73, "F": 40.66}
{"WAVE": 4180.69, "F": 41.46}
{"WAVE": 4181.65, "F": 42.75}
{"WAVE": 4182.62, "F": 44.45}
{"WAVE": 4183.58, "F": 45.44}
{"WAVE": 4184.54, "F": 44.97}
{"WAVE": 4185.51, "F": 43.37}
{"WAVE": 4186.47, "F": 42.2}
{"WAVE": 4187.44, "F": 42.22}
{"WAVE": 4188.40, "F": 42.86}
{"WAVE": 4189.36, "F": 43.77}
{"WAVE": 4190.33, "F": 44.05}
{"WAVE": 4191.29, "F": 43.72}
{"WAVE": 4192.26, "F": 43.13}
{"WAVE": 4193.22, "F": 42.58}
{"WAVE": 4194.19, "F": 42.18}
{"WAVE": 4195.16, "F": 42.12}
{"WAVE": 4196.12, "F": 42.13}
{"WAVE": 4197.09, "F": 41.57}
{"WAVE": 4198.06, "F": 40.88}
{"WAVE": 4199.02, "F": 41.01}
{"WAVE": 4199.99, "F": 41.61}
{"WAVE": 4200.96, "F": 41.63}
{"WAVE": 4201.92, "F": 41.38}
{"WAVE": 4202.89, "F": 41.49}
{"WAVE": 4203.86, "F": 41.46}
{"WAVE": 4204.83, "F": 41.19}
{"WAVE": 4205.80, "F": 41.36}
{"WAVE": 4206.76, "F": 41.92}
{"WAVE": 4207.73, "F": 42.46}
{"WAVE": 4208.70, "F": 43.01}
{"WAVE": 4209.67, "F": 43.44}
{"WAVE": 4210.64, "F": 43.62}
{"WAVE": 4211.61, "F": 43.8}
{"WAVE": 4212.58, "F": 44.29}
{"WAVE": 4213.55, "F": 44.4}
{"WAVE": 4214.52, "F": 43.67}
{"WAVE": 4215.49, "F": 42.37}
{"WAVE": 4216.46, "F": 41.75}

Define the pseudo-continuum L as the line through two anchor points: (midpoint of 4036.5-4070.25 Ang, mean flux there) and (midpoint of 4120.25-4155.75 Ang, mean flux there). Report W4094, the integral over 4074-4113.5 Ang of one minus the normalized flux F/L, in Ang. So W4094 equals 3.4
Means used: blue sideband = 43.6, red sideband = 42.6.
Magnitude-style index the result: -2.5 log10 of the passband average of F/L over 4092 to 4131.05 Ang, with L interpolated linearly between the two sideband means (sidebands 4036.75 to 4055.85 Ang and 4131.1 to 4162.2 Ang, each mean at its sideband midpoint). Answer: 0.16 mag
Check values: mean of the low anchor 44.8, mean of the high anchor 43.3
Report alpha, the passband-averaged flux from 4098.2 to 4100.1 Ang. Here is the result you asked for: 29.8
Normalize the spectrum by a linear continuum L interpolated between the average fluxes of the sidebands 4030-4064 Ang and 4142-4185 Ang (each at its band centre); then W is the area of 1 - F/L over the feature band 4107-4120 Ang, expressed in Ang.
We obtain 0.7 Ang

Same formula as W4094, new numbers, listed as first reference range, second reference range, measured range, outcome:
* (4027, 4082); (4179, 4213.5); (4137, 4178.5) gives -0.5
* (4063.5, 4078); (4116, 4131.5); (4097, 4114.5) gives 3.0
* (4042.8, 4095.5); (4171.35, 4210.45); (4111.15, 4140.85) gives 0.9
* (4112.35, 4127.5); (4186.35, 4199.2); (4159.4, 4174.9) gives -0.3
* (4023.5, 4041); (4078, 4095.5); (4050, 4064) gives 0.7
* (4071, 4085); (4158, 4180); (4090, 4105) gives 3.2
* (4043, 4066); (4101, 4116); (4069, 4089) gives -2.2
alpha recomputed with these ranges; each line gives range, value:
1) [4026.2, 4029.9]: 44.5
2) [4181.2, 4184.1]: 44.2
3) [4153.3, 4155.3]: 43.3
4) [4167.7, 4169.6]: 42.8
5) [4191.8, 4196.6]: 42.5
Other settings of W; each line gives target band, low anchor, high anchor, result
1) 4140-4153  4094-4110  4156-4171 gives -1.11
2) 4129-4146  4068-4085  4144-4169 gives 0.70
